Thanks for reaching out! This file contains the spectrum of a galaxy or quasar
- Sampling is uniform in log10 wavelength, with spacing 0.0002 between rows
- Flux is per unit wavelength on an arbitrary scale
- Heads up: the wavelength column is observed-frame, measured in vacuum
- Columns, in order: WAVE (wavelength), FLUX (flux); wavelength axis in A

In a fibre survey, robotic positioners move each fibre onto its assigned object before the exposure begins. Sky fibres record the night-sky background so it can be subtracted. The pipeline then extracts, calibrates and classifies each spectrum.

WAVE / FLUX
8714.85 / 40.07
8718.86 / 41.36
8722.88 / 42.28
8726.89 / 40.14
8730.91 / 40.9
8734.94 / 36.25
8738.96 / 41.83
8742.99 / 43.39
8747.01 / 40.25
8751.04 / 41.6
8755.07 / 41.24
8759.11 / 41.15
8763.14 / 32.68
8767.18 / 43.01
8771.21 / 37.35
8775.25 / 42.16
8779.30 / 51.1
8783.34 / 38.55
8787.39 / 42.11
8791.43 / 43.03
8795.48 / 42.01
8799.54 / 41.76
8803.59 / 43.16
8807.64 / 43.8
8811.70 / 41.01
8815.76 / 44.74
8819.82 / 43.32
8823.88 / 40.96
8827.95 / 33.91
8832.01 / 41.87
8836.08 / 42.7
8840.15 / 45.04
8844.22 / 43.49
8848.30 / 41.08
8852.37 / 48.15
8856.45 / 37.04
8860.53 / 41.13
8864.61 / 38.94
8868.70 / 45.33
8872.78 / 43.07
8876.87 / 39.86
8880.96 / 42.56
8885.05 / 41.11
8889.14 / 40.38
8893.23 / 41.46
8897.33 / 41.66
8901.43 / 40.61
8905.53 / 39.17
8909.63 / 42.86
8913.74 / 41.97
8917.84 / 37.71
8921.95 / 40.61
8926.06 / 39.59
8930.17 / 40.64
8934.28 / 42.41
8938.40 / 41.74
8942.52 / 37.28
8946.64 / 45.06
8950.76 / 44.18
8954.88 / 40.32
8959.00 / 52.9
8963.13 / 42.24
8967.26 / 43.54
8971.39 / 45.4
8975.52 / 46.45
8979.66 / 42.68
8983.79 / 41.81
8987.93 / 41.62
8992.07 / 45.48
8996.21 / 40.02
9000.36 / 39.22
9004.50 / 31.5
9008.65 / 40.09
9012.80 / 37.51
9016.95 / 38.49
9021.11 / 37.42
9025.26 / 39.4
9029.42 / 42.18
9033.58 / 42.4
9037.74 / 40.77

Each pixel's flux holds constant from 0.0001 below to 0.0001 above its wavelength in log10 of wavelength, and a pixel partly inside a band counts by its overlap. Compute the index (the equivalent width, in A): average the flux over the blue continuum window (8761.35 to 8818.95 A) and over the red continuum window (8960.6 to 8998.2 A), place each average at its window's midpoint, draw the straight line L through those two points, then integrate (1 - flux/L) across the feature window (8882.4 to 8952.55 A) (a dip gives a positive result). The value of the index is 2.98 A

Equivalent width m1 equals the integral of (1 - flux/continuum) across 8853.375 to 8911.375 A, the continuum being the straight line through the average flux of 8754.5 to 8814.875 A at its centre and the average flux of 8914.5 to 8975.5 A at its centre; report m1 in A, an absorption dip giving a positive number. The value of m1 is 1.4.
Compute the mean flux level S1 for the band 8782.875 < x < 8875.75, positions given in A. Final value 42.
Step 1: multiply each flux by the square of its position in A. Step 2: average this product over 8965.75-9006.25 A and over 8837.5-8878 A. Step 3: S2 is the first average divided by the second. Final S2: 1.02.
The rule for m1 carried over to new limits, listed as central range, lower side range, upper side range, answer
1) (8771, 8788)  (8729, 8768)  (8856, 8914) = -1.0 A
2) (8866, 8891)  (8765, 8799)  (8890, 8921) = -0.5 A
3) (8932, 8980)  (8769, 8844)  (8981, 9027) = -4.4 A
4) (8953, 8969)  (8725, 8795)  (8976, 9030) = -1.9 A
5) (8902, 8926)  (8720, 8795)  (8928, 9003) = 1.1 A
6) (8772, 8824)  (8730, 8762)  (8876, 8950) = -2.7 A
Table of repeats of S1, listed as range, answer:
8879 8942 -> 40.9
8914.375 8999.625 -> 42.5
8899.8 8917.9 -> 40.8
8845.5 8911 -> 41.5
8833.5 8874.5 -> 42.6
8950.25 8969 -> 44.7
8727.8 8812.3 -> 41.3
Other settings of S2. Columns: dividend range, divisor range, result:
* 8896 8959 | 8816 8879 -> 1.01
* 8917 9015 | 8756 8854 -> 1.03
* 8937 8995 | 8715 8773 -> 1.14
